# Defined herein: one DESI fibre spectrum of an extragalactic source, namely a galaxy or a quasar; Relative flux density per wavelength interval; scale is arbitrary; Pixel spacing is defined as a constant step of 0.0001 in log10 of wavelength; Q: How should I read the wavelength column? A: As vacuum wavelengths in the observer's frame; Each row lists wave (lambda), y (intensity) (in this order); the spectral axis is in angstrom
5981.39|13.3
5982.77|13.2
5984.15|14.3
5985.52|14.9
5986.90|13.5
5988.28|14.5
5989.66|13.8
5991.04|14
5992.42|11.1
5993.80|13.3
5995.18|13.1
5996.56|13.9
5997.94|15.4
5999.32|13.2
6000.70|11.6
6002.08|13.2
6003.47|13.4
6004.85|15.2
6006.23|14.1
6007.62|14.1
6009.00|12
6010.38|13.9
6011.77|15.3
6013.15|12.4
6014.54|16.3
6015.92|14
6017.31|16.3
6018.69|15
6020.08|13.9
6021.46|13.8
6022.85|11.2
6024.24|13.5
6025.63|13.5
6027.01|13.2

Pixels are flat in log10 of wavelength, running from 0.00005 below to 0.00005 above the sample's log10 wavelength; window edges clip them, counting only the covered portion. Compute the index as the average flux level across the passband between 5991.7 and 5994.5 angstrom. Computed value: 12.2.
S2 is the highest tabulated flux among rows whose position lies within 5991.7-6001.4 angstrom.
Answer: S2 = 15.4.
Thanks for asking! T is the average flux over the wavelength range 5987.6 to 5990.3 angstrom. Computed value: 14.1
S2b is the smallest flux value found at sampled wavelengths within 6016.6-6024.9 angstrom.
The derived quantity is 11.2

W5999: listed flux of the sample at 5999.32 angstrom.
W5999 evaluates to 13.2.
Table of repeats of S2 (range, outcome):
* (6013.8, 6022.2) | 16.3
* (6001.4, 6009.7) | 15.2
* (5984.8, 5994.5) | 14.9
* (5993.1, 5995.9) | 13.3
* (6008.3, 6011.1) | 13.9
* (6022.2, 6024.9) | 13.5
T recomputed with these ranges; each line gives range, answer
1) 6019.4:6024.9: 13.1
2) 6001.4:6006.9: 14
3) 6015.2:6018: 15.2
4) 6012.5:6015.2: 14.3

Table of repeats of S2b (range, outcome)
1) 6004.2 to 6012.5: 12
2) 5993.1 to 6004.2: 11.6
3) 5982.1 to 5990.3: 13.2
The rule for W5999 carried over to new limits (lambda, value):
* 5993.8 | 13.3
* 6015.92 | 14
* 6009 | 12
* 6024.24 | 13.5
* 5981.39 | 13.3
